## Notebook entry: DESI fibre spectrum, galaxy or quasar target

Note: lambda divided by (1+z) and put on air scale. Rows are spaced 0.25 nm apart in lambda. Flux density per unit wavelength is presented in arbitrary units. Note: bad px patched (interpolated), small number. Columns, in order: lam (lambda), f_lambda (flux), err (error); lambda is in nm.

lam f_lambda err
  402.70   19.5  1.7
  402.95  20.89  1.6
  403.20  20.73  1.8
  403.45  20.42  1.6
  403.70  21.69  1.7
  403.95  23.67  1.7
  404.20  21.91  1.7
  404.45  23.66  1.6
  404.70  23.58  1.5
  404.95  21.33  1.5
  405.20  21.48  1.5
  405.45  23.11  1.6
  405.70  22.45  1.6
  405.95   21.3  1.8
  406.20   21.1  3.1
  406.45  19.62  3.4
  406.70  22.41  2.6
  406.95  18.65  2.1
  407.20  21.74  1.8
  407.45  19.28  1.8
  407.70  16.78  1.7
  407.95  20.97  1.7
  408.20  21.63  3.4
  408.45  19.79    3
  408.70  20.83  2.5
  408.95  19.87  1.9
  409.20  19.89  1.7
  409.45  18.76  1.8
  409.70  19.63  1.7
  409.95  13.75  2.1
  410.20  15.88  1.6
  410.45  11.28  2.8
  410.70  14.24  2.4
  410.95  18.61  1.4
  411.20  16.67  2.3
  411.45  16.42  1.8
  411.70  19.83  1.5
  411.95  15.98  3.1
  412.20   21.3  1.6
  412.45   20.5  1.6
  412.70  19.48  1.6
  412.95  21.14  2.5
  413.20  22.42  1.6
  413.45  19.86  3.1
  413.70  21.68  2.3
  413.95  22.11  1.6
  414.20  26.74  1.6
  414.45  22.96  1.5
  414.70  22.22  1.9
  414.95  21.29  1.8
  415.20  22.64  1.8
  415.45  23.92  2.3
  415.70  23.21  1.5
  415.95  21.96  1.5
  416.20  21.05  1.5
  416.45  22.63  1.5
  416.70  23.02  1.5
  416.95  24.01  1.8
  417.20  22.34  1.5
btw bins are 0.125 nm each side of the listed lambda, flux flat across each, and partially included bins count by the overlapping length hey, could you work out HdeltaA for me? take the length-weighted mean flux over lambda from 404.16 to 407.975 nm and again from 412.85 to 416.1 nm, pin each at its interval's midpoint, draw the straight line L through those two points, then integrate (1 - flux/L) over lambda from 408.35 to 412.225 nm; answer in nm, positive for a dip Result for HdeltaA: 0.76 nm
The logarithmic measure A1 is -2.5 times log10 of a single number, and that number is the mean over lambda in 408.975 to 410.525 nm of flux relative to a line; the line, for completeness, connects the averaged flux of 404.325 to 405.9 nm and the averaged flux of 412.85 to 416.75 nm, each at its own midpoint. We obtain 0.31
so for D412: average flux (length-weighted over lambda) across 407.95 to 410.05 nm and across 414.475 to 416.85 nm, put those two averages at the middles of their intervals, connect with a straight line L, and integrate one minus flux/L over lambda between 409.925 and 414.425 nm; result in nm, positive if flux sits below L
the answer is 0.43 nm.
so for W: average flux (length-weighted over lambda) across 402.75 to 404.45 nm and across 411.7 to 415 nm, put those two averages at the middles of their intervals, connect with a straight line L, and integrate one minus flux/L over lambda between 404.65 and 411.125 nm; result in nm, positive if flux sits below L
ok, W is 0.61 nm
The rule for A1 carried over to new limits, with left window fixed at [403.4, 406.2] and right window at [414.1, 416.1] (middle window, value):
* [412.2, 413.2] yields 0.105 mag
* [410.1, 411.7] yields 0.391 mag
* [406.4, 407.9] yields 0.134 mag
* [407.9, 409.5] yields 0.114 mag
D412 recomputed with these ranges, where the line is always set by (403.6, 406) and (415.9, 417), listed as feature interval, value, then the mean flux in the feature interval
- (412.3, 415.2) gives 0.076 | 21.9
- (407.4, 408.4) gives 0.123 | 19.7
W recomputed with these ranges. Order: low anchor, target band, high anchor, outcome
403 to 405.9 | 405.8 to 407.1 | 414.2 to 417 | 0.09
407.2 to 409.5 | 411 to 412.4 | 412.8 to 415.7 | 0.21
